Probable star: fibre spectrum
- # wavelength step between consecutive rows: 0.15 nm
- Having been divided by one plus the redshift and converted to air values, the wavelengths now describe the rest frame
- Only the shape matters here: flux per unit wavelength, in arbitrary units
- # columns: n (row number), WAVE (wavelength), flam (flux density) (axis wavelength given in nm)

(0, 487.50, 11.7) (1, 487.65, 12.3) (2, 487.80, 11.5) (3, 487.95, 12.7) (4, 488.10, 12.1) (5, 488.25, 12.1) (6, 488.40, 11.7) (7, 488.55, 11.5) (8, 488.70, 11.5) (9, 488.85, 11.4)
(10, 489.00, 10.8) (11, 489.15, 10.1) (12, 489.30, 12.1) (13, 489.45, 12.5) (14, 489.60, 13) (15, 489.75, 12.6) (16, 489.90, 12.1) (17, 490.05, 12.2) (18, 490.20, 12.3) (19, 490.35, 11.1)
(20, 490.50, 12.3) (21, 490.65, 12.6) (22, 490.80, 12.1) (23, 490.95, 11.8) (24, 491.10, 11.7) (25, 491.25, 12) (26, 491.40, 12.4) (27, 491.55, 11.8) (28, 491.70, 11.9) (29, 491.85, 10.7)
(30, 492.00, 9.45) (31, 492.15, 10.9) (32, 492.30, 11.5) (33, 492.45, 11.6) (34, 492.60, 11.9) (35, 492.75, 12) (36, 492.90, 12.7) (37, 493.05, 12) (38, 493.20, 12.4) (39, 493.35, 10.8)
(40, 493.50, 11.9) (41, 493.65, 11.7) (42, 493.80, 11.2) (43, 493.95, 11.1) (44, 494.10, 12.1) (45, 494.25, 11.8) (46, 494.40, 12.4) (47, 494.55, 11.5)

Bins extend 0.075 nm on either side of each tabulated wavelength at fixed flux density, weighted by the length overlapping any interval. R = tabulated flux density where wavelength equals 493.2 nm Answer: 12.4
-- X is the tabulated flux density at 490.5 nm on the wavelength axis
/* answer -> 12.3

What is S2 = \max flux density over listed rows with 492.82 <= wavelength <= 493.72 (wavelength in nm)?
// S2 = 12.7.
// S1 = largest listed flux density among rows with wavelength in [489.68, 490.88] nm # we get 12.6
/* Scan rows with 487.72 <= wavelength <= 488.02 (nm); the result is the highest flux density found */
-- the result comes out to 12.7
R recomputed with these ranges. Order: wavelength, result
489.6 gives 13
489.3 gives 12.1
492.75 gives 12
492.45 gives 11.6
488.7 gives 11.5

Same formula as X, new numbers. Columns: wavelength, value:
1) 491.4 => 12.4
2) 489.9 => 12.1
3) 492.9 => 12.7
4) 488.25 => 12.1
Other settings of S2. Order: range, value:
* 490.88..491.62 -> 12.4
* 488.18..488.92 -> 12.1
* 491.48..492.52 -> 11.9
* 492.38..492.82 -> 12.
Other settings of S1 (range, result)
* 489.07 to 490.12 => 13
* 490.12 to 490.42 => 12.3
